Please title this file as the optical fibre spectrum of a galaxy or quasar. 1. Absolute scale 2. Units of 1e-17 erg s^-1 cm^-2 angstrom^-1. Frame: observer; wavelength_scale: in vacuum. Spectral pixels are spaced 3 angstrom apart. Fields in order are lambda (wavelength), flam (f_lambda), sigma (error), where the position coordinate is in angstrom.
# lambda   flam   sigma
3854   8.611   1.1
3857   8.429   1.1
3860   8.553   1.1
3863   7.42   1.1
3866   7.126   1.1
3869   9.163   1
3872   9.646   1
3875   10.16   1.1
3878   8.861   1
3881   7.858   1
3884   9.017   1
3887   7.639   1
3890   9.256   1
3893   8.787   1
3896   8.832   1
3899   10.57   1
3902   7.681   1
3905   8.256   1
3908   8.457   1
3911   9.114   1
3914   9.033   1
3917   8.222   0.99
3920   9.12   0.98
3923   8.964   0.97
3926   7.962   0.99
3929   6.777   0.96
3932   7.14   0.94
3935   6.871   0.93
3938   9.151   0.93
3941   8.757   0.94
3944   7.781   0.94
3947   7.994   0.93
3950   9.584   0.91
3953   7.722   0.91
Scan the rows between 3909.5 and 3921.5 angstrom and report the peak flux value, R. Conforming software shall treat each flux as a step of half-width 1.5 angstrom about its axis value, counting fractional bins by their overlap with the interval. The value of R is 9.12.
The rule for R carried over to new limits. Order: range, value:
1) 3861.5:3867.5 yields 7.42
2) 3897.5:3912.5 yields 10.57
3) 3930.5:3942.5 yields 9.151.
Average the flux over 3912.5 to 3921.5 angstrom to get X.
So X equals 8.79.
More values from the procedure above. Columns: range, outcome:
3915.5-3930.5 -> 8.21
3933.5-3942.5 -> 8.26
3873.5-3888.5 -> 8.71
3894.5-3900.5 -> 9.7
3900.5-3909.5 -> 8.13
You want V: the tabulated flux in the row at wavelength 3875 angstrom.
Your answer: 10.16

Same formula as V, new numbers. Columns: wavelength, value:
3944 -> 7.781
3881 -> 7.858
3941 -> 8.757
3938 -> 9.151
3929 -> 6.777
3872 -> 9.646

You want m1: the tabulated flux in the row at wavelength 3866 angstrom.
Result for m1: 7.126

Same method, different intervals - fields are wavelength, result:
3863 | 7.42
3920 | 9.12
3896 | 8.832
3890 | 9.256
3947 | 7.994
